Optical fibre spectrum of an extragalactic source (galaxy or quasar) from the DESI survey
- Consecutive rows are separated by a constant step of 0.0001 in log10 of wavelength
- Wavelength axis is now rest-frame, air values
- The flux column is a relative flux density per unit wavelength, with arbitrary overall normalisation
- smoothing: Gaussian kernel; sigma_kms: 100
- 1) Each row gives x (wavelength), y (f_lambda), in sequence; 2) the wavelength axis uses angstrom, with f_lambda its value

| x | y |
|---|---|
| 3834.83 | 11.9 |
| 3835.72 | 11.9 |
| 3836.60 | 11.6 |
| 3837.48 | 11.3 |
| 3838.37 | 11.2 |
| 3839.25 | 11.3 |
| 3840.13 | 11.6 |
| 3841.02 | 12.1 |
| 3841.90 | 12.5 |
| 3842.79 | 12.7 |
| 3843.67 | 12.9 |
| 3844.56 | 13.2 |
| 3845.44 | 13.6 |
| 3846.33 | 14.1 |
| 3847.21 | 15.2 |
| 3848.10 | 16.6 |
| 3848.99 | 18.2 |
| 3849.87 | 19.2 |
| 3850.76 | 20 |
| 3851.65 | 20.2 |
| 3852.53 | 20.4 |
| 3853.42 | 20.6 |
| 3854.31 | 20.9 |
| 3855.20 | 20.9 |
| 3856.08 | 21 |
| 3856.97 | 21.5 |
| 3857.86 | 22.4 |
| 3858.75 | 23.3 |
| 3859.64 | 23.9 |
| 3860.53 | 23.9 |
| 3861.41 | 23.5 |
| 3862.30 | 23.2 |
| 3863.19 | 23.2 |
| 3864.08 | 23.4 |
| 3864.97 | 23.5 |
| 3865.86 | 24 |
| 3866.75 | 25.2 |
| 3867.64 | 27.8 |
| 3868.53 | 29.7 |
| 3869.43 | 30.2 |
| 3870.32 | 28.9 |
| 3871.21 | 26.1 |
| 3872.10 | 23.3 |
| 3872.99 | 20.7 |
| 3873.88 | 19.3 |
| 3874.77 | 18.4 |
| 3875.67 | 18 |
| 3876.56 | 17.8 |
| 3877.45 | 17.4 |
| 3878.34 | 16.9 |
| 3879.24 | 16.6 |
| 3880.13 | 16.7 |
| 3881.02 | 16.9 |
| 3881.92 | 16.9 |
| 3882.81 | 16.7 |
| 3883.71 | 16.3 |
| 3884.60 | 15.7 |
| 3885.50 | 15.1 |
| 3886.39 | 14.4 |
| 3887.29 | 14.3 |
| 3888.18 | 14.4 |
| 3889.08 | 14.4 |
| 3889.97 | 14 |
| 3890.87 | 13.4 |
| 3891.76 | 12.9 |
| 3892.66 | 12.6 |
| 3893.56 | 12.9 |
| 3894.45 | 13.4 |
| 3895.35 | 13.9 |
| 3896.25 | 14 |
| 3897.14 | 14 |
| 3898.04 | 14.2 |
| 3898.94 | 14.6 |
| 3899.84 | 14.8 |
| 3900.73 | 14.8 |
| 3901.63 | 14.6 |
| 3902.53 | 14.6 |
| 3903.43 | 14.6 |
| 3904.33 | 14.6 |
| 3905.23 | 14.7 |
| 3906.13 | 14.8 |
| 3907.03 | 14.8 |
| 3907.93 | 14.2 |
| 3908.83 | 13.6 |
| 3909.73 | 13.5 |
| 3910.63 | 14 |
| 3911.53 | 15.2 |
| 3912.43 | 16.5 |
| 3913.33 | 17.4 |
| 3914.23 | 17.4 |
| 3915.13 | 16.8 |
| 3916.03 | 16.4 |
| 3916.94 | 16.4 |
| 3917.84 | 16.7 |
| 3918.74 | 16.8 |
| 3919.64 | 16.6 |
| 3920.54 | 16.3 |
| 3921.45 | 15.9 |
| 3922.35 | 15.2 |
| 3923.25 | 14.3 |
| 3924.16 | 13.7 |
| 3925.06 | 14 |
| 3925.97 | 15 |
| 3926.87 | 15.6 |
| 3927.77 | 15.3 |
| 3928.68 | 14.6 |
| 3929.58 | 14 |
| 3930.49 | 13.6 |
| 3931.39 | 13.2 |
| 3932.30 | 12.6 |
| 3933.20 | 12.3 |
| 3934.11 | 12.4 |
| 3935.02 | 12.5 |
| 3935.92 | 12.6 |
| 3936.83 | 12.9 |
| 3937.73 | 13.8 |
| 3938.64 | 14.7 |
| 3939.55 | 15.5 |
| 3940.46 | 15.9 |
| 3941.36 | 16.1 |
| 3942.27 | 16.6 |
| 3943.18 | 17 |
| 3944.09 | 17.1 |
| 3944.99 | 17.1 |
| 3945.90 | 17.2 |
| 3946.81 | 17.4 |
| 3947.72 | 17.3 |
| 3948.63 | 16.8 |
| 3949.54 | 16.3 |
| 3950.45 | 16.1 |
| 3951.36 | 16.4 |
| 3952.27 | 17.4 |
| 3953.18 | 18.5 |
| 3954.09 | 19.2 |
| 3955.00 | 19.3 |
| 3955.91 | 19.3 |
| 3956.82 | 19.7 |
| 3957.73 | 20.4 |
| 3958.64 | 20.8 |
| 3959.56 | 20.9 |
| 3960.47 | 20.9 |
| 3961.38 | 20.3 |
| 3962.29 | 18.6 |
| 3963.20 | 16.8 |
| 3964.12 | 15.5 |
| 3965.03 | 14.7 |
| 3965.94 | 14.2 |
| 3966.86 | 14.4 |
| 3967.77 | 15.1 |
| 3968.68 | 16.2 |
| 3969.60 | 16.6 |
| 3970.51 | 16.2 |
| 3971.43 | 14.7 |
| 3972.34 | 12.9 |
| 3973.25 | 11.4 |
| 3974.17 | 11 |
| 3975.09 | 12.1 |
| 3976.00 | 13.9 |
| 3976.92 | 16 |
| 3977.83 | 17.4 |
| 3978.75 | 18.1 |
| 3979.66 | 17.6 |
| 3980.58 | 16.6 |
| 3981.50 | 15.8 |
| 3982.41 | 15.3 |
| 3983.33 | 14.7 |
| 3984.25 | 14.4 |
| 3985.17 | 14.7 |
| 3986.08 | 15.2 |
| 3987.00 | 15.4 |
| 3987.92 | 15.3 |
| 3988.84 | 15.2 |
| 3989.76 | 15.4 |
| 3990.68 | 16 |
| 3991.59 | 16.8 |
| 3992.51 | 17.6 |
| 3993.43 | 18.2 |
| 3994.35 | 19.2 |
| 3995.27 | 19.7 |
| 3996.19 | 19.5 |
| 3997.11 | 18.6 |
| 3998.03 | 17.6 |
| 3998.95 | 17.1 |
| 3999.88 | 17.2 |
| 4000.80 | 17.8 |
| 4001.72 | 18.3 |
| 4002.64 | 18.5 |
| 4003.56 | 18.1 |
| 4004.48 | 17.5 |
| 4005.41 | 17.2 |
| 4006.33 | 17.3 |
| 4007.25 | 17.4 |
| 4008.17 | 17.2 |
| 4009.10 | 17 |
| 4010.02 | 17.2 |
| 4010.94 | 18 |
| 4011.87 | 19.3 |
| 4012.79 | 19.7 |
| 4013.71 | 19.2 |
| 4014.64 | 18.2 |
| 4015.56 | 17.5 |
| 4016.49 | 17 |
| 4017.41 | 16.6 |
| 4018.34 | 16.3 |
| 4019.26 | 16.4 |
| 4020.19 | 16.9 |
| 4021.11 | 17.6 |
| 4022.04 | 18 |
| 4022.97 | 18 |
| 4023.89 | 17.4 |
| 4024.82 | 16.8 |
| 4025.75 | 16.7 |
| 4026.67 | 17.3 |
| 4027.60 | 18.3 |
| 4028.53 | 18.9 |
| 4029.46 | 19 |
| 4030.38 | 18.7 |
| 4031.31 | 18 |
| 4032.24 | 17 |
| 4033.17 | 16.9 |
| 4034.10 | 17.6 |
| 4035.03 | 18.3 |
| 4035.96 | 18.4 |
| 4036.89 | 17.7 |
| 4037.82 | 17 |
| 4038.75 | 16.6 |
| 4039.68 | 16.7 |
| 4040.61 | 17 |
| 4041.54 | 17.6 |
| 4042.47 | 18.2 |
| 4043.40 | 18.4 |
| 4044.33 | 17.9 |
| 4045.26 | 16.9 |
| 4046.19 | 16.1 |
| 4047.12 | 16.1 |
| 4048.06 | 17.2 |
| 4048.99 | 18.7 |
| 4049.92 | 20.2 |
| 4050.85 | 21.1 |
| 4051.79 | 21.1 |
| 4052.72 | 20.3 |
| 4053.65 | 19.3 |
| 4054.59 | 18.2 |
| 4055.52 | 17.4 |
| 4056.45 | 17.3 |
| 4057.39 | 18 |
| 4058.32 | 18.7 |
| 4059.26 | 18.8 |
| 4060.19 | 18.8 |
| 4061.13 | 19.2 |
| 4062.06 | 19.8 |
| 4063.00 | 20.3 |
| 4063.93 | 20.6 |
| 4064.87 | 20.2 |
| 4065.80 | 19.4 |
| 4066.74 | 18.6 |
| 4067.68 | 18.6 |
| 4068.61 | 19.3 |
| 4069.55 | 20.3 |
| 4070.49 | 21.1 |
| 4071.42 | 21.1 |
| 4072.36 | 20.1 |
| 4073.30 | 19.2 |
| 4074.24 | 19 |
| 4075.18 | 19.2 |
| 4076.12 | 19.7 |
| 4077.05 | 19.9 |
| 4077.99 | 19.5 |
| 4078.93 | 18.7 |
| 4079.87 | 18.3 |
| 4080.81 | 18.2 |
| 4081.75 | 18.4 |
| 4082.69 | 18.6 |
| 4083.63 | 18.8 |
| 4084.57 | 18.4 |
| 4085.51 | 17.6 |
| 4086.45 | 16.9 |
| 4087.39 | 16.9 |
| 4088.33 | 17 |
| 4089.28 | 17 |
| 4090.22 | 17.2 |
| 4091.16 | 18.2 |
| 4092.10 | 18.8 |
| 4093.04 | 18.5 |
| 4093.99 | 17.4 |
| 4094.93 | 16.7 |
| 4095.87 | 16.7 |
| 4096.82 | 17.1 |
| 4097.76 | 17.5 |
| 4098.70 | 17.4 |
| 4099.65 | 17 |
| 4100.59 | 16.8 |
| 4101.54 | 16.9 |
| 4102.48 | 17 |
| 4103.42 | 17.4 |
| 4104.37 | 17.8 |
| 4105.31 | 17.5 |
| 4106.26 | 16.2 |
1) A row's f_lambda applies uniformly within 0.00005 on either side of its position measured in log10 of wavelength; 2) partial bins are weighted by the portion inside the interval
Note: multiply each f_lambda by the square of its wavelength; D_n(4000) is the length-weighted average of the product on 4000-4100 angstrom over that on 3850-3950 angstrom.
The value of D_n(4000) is 1.1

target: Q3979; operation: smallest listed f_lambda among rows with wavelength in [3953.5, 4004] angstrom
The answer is 11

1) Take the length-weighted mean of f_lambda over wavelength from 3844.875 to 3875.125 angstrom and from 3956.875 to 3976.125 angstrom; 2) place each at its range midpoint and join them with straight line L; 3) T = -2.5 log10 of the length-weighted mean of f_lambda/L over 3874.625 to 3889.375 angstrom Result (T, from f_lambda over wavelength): 0.27 mag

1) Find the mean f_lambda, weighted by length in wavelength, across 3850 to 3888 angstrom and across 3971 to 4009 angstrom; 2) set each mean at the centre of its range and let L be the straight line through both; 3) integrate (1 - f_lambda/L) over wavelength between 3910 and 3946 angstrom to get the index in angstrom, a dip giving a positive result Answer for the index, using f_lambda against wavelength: 6.8 angstrom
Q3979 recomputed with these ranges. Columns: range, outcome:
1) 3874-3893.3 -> 12.6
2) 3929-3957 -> 12.3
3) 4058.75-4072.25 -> 18.6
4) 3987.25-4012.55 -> 15.2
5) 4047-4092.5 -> 16.1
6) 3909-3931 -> 13.5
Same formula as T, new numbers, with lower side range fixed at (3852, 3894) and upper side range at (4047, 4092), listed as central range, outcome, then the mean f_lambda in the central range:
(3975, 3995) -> 0.200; 16.1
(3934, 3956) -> 0.200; 16.2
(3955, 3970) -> 0.093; 17.8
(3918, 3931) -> 0.284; 15.1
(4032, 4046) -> 0.095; 17.5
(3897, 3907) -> 0.327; 14.6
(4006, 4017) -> 0.074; 17.9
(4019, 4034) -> 0.088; 17.6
